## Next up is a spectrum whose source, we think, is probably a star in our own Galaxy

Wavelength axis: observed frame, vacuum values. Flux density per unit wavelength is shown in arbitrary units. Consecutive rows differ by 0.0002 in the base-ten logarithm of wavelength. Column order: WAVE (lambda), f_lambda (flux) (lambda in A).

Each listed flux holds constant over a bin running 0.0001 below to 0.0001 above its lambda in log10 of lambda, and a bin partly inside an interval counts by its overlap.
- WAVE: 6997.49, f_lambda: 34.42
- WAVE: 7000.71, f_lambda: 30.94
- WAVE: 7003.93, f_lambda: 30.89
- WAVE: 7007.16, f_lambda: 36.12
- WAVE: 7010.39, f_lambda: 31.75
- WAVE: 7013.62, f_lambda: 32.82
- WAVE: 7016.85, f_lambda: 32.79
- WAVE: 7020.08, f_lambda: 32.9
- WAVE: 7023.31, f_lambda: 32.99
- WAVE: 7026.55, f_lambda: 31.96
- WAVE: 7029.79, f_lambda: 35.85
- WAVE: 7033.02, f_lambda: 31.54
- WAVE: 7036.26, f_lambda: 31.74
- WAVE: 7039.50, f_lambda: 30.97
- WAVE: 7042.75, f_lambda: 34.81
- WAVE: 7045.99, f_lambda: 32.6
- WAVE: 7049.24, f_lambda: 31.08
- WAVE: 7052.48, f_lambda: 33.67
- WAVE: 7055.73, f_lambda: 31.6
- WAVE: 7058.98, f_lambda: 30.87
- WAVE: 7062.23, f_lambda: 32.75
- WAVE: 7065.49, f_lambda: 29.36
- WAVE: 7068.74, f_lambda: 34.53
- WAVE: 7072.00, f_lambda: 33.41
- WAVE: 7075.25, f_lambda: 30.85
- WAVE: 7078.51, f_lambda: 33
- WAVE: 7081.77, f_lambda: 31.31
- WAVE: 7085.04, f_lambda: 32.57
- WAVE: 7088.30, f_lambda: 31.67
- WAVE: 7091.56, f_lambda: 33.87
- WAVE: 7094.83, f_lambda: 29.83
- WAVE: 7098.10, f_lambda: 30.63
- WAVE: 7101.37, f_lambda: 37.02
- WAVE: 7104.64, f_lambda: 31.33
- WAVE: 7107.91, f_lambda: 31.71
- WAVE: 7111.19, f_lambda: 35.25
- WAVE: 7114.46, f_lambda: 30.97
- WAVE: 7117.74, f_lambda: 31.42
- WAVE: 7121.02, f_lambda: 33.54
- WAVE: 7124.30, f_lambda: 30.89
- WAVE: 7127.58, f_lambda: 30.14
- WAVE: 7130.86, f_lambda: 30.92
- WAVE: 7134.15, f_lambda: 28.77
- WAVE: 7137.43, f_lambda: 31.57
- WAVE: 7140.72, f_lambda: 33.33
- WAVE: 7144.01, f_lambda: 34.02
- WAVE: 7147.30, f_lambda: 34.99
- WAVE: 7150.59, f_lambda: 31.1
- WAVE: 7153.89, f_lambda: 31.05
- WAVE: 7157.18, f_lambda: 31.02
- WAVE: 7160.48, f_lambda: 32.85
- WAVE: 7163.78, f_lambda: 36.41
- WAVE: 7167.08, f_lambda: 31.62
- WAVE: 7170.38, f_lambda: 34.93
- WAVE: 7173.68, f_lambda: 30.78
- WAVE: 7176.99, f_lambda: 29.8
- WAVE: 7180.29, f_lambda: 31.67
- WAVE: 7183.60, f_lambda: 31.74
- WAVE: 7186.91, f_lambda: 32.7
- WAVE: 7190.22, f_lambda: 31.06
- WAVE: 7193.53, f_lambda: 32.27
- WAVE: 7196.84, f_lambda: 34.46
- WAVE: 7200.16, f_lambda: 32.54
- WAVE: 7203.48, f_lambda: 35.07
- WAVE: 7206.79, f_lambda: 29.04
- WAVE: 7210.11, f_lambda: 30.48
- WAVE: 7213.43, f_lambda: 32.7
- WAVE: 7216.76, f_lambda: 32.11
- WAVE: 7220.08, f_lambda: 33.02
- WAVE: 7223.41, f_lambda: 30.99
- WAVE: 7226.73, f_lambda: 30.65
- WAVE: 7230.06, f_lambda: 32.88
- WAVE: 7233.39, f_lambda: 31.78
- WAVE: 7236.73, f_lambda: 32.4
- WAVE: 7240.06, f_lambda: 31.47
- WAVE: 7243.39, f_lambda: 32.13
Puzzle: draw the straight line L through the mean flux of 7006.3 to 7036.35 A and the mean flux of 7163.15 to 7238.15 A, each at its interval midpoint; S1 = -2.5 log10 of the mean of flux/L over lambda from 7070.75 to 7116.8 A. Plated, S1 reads 0.01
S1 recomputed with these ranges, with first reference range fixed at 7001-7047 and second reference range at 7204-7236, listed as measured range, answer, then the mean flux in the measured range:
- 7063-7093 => 0.01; 32.3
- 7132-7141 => 0.04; 30.9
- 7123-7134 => 0.06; 30.4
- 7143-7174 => -0.03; 32.9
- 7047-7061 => 0.03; 31.9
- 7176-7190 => 0.01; 31.5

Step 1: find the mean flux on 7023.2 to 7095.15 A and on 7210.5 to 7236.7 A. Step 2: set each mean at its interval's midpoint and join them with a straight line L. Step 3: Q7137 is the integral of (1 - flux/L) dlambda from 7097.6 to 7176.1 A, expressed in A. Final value -0.5 A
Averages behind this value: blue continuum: 32.3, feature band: 32.3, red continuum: 32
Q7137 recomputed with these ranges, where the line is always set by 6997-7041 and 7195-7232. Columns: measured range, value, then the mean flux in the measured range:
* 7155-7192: 0.1 A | 32.2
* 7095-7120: 0.0 A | 32.5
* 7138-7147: -0.4 A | 33.6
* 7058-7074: 0.2 A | 32.2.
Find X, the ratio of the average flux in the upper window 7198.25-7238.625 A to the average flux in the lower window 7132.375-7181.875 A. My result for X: 1.0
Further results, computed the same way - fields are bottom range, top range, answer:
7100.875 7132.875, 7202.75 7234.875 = 0.99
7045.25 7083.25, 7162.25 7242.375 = 1.00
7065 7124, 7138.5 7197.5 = 1.00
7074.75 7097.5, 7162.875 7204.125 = 1.02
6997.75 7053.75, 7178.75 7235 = 0.98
